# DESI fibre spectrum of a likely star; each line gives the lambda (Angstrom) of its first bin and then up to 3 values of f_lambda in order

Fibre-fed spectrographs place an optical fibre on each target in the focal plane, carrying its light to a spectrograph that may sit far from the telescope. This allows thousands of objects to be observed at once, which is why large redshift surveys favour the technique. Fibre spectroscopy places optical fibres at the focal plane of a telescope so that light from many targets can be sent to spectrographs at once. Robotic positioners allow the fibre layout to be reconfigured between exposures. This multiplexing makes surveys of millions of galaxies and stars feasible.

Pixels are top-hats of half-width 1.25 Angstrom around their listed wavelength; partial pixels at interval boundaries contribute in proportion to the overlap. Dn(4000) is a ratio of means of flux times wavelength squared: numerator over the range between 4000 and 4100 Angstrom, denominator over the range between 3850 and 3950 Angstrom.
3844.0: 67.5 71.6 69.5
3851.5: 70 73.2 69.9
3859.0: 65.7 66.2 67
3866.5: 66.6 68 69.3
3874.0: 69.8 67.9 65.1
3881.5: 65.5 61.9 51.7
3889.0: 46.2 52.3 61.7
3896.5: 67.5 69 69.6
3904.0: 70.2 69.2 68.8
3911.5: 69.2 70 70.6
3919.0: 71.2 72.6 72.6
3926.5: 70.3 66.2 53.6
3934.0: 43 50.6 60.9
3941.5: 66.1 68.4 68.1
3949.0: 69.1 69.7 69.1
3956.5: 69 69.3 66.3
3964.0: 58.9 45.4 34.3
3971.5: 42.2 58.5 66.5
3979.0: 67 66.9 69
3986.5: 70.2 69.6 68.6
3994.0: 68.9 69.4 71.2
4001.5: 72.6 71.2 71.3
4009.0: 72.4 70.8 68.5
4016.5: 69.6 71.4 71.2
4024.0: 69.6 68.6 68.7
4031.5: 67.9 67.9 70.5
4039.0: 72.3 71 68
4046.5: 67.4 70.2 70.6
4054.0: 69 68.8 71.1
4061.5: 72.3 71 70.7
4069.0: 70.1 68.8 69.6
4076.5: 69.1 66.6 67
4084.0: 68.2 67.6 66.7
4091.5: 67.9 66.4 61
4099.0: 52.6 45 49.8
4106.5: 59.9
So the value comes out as 1.1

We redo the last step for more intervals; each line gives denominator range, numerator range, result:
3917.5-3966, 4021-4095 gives 1.13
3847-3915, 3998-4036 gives 1.14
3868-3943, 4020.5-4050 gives 1.15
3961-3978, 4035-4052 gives 1.37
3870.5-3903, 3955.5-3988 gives 1.00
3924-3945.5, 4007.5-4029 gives 1.21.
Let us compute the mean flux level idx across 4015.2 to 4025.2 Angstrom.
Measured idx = 70.4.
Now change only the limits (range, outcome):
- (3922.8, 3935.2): 61.2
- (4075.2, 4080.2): 67.9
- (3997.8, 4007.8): 71.6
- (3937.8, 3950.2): 66.5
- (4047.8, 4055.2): 69.9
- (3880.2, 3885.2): 63.7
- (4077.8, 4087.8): 67.4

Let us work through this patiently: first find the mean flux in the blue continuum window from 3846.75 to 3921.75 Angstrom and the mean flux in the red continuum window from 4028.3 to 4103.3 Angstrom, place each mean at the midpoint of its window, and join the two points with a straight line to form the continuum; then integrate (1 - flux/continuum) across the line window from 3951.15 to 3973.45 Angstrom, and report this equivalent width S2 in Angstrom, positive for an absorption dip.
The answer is 3.02 Angstrom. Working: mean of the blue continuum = 66.5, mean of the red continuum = 67.3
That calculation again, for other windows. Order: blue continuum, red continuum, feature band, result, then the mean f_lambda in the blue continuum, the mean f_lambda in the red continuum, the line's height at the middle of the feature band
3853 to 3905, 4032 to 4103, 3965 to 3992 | 2.7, 64.9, 67.4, 66.2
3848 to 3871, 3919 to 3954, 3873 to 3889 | 1.2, 68.5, 64.4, 67.3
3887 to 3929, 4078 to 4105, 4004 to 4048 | -4.4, 66.6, 61.8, 63.5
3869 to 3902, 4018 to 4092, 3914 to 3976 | 2.8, 62.9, 69.3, 65.2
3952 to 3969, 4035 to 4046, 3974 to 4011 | -2.6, 61.2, 70.2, 64.8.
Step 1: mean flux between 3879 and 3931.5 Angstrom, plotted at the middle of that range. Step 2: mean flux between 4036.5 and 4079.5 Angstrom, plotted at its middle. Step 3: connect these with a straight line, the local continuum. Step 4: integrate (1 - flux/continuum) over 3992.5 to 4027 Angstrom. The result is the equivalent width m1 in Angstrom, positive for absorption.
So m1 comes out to -1.0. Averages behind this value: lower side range 65.5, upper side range 69.9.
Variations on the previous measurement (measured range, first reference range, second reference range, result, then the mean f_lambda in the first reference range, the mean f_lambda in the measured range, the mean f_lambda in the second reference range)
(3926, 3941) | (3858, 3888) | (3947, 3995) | 1.6 Angstrom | 65.2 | 57.2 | 63.1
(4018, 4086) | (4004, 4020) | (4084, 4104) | -3.9 Angstrom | 70.7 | 69.5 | 60.8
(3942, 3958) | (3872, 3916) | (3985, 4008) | -0.2 Angstrom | 64.6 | 68.8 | 70.3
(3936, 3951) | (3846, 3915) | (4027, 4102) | 0.4 Angstrom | 66.1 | 64.8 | 67.7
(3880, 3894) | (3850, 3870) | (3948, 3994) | 2.3 Angstrom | 68.3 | 56.2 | 62.9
